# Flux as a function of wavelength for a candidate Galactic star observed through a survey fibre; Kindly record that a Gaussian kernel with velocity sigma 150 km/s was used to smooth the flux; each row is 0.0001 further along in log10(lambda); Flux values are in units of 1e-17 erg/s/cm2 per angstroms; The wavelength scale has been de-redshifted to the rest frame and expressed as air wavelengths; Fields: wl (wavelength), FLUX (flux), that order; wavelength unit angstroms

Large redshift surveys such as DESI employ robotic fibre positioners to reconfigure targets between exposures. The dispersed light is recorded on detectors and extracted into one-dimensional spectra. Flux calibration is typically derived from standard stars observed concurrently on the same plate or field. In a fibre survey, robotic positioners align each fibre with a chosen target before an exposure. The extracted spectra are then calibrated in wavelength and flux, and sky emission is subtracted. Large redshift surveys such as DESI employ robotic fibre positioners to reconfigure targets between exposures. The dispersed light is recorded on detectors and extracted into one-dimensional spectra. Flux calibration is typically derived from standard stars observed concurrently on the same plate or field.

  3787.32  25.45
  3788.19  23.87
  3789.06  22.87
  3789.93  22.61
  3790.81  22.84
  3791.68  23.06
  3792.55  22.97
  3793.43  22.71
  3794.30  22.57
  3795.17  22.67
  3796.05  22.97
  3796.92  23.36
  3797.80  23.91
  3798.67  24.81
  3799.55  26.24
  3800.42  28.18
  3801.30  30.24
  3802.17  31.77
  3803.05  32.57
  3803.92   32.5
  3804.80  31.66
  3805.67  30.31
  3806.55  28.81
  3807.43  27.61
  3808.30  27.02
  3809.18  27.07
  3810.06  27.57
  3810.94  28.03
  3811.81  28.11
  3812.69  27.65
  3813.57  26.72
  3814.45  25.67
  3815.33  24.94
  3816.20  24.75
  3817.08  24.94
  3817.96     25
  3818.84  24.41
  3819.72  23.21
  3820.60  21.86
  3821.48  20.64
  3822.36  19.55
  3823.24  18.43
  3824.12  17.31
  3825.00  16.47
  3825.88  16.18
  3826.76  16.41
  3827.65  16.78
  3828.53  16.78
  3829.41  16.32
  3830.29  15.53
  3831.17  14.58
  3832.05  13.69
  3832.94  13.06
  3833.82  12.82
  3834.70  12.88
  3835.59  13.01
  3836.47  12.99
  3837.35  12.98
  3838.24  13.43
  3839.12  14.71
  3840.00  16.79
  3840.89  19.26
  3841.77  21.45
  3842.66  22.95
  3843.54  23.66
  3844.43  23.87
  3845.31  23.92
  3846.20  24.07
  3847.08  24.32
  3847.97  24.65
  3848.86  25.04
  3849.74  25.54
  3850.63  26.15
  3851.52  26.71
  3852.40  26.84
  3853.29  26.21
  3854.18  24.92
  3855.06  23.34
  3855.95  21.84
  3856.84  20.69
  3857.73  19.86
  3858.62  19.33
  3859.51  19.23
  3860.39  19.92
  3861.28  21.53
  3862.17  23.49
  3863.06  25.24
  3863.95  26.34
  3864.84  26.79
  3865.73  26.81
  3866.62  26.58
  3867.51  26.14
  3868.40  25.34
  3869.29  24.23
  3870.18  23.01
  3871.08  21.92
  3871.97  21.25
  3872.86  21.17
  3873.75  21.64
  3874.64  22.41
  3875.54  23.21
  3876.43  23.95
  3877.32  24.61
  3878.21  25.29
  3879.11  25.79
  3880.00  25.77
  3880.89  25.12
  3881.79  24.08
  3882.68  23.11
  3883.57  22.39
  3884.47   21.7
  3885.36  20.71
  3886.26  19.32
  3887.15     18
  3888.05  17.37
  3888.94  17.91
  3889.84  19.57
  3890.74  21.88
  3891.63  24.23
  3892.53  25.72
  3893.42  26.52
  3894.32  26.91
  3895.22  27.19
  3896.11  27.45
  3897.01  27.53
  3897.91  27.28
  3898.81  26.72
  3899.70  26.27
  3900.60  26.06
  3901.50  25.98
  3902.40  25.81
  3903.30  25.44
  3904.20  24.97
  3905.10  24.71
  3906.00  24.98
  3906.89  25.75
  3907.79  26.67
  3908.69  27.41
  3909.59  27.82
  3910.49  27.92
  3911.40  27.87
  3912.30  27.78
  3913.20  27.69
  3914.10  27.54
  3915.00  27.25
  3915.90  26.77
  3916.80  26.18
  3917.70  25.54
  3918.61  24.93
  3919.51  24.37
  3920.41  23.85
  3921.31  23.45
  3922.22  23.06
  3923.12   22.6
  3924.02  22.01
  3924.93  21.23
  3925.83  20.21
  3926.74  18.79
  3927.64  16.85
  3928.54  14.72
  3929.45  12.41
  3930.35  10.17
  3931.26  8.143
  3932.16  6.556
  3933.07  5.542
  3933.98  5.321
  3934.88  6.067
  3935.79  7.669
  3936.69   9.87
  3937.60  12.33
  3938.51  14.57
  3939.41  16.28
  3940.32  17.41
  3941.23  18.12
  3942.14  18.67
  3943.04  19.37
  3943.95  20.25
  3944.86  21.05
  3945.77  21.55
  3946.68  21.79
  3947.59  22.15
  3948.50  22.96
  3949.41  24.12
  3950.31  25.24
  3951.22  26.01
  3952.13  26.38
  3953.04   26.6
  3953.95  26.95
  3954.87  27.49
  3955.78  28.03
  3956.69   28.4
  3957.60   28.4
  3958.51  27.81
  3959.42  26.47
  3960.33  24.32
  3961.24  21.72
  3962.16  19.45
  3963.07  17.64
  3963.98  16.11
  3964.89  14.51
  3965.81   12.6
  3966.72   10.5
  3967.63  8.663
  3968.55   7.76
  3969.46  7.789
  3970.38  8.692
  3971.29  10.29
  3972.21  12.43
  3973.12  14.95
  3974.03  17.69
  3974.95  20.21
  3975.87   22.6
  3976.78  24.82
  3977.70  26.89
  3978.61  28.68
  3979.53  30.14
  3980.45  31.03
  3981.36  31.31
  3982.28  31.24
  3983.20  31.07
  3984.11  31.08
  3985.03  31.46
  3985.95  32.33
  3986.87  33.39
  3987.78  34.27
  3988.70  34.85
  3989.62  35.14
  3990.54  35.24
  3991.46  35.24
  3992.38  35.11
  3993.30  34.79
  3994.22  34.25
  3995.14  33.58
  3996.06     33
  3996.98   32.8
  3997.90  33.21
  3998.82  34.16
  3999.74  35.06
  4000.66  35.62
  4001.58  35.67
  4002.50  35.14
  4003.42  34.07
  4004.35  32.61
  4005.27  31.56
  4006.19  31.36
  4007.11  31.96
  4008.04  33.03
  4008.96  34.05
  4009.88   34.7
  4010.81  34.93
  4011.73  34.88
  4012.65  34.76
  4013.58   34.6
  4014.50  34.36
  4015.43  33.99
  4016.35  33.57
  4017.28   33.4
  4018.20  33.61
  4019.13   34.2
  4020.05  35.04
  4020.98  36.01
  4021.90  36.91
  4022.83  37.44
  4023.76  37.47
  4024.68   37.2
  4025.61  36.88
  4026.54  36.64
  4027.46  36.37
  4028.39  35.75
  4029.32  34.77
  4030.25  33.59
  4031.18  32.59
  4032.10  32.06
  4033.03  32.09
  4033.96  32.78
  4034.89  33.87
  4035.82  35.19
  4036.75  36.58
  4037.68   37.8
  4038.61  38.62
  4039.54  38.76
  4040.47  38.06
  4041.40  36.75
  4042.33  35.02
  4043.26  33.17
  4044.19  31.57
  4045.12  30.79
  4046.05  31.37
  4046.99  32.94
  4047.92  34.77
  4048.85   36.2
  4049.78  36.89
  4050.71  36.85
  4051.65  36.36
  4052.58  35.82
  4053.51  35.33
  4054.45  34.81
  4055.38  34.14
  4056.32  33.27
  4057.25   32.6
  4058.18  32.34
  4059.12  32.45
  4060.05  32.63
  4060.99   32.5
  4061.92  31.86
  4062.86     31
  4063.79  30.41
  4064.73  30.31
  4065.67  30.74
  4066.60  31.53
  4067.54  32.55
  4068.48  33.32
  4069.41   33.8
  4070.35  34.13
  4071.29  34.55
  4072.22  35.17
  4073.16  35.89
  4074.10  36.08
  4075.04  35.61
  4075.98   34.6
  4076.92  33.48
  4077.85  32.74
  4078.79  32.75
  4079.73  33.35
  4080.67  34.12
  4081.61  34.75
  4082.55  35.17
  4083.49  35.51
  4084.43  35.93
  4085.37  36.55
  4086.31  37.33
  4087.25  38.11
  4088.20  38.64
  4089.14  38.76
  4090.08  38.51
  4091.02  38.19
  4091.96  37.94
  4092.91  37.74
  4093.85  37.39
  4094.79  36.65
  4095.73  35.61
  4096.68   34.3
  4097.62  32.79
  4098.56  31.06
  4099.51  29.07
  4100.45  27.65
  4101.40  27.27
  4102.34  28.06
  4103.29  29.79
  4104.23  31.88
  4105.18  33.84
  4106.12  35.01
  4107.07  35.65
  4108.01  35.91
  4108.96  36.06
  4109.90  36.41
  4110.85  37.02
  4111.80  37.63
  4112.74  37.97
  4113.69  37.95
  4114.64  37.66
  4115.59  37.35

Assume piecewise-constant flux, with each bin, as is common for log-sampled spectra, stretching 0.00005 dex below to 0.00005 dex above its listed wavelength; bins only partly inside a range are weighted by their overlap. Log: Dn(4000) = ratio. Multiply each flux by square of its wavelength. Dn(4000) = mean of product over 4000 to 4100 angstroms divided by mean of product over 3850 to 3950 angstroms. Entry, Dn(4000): 1.7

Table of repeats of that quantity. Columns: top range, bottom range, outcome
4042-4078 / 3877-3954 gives 1.66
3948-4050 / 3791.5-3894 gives 1.44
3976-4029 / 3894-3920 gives 1.33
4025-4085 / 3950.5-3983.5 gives 1.66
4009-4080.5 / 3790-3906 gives 1.65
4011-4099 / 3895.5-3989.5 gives 1.67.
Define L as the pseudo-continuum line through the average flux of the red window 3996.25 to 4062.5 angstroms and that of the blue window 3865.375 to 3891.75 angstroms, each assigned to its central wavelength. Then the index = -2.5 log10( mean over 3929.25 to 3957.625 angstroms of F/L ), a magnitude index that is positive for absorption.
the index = 0.47 mag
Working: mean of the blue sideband 22.8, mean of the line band 18.2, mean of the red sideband 34.5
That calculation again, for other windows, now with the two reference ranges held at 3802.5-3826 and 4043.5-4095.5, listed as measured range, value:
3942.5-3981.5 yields 0.40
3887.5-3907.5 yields 0.14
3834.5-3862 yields 0.25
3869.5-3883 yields 0.17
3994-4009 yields -0.05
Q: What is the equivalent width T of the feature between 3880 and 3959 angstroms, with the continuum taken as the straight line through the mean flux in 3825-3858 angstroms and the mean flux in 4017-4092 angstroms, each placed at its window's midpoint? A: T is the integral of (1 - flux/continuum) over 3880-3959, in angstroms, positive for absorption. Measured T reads 9.1 angstroms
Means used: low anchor 19.5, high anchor 34.7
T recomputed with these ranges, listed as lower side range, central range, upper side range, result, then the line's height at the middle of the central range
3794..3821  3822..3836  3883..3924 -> 5.7 angstroms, 26.3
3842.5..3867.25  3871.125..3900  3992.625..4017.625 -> 2.8 angstroms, 26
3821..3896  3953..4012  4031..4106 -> 3.7 angstroms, 28.9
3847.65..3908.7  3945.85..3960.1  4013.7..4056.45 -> 1.7 angstroms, 29.3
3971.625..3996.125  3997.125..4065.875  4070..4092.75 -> -4.0 angstroms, 32.5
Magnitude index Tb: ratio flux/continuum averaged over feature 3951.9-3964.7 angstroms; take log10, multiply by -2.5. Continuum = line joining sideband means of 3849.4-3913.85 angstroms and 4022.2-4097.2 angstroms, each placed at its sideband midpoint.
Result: 0.177 mag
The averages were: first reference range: 24.3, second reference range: 34.9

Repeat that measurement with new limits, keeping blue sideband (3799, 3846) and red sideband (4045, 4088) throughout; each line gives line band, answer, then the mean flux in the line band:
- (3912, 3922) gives 0.03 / 25.9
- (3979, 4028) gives -0.11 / 34.1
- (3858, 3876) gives 0.04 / 23.2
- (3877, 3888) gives 0.10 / 22.8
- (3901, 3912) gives -0.01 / 26.3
